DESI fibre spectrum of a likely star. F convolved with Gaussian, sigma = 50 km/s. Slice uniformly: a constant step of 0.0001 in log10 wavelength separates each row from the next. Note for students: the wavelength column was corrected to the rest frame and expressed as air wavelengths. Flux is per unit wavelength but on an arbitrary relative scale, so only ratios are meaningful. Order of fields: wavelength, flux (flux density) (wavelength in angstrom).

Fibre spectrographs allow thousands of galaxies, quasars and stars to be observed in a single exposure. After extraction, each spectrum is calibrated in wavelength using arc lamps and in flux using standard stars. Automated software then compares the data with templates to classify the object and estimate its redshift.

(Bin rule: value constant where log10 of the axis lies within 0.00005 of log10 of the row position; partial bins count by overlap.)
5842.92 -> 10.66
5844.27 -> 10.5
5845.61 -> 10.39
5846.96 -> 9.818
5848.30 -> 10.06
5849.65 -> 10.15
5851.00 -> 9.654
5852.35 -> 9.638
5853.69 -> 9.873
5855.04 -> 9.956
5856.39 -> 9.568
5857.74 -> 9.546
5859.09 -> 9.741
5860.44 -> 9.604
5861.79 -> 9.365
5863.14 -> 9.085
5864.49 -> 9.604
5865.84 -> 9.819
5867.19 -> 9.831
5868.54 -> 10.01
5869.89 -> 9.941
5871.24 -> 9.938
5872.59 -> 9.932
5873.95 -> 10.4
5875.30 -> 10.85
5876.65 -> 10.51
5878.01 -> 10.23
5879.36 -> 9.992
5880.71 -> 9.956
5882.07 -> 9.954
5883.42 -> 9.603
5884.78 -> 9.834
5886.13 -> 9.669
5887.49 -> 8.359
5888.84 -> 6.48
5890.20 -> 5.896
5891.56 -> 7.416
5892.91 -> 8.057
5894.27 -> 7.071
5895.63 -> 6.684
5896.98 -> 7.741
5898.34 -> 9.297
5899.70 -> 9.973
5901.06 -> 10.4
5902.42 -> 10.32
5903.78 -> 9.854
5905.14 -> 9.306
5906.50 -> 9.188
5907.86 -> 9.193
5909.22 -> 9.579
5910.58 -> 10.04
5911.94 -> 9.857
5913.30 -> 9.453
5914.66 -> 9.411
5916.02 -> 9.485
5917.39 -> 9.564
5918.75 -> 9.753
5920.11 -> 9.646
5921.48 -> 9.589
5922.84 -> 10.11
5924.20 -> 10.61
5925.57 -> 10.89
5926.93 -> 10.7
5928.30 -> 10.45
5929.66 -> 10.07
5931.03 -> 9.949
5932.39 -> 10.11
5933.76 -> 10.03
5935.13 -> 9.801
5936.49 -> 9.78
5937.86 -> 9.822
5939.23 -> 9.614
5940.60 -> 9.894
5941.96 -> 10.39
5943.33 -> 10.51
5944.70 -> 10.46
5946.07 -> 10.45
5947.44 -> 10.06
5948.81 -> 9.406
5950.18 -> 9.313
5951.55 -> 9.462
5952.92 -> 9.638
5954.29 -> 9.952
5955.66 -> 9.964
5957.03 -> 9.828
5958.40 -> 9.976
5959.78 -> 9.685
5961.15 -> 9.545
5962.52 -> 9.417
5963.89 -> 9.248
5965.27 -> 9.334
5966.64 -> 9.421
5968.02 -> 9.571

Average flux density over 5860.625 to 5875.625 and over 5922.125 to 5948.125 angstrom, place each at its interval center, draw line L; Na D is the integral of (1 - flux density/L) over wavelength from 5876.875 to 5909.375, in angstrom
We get 3.4 angstrom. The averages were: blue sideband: 9.86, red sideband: 10.2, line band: 8.93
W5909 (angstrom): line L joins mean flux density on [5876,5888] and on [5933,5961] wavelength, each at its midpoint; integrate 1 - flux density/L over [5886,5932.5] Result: 2.81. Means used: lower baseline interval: 9.8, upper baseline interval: 9.89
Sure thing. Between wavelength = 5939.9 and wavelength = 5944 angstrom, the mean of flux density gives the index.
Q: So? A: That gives 10.3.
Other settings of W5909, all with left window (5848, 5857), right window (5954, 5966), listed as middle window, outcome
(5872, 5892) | 1.0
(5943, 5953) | -0.2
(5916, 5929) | -0.5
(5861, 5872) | 0.1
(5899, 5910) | 0.0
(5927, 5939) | -0.4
